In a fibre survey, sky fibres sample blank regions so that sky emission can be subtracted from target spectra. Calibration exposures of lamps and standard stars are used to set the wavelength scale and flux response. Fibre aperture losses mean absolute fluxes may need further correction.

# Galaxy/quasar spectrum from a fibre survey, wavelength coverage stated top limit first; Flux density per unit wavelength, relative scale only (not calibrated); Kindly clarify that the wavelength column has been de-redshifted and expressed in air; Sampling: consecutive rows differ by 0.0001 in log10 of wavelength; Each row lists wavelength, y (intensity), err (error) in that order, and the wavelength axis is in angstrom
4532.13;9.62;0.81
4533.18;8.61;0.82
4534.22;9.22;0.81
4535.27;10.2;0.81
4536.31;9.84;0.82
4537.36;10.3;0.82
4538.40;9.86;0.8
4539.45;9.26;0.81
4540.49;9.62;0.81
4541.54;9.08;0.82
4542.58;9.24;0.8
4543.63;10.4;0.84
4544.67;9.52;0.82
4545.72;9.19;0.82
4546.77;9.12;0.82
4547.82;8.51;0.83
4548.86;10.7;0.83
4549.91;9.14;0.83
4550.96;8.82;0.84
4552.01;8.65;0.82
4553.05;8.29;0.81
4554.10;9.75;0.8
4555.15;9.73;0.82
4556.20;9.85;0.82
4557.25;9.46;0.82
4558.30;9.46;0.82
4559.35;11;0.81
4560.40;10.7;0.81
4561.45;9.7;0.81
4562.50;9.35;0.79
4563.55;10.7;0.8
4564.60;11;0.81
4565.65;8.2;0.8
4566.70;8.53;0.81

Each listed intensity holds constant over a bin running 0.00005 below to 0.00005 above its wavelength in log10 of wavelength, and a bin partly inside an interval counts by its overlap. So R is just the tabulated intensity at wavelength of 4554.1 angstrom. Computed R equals 9.75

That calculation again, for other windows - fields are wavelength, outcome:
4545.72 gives 9.19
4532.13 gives 9.62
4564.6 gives 11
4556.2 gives 9.85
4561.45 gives 9.7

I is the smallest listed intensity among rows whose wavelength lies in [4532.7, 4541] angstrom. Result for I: 8.61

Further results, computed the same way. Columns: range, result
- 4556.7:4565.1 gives 9.35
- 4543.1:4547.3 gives 9.12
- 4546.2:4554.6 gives 8.29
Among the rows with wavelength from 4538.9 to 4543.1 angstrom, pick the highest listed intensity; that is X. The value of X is 9.62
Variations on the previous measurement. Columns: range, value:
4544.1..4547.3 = 9.52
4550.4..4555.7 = 9.75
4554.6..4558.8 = 9.85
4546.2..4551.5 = 10.7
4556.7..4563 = 11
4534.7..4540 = 10.3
